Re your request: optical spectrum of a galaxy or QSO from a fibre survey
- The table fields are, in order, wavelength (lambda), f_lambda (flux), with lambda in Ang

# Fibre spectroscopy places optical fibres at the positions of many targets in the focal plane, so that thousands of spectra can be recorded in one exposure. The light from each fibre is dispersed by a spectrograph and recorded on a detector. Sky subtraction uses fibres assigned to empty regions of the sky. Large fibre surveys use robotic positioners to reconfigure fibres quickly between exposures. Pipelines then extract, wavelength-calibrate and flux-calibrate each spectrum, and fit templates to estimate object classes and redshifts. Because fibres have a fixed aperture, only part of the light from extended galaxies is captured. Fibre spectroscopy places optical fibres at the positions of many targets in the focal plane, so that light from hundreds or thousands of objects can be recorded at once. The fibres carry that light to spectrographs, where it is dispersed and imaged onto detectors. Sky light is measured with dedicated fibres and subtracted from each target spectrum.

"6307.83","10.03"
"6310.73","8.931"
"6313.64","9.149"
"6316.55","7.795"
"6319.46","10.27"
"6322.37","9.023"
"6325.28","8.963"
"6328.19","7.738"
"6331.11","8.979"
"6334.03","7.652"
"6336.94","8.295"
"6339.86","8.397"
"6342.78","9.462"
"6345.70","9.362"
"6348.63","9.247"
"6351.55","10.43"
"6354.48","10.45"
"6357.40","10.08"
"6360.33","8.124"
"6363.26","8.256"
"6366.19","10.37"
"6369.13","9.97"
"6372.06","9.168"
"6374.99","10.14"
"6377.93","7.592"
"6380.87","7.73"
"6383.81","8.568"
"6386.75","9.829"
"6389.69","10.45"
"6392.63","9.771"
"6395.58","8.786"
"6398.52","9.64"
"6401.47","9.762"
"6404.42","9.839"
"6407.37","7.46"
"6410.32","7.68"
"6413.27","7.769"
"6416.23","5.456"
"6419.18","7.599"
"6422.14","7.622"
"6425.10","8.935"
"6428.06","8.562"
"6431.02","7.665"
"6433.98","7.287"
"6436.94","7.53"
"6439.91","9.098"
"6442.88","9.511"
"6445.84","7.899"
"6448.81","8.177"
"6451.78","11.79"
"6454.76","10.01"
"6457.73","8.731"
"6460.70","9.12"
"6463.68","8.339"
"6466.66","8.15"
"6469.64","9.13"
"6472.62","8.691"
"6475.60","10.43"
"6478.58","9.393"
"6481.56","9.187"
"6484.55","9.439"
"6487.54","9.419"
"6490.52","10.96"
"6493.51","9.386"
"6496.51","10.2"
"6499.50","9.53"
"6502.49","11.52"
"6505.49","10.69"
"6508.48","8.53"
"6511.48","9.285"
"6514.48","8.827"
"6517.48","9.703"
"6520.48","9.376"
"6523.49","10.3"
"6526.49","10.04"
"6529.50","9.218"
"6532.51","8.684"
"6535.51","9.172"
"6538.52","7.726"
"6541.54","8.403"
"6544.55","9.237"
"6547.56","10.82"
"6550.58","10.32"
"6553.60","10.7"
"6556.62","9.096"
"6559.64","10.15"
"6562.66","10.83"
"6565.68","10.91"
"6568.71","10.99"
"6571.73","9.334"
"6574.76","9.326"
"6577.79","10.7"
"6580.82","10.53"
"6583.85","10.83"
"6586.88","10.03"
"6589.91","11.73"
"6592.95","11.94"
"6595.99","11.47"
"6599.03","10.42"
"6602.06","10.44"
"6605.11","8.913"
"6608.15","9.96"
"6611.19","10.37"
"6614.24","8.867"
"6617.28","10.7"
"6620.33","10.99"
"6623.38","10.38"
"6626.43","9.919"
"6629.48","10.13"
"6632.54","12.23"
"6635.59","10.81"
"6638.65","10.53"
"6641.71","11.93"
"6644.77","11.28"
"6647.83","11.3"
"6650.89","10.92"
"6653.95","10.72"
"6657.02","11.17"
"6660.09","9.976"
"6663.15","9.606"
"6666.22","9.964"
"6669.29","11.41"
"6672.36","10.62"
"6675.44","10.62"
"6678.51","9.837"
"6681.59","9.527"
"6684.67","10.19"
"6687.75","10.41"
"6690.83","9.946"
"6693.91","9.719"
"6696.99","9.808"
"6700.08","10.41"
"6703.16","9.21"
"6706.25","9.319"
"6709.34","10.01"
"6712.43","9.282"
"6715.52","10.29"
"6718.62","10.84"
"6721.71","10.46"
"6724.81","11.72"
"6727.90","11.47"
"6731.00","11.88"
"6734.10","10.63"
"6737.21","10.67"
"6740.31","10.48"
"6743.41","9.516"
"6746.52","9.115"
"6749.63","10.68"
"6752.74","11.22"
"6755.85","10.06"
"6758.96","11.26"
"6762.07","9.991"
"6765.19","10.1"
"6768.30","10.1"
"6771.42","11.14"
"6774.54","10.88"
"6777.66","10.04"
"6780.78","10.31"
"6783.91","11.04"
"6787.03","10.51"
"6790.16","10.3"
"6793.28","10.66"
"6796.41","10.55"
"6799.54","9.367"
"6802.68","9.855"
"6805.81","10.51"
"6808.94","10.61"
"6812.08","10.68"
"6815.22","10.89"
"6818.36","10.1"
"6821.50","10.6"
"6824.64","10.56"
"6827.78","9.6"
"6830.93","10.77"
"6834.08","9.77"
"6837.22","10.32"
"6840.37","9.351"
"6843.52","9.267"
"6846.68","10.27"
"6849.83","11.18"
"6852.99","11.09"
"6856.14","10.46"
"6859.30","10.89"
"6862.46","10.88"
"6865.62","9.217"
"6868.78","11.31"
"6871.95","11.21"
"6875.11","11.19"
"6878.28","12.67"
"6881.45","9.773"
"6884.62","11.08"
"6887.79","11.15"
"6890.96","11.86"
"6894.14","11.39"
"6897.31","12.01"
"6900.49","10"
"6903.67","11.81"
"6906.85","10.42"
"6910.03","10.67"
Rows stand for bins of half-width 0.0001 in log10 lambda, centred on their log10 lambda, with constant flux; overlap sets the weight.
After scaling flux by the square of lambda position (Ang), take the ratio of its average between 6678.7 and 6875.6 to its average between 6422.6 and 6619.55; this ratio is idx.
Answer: 1.2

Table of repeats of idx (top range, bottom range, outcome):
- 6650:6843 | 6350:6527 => 1.24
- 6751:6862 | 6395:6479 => 1.35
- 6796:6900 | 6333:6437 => 1.39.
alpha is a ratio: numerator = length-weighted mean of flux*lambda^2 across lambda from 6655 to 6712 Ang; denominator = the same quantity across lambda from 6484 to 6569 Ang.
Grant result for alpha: 1.08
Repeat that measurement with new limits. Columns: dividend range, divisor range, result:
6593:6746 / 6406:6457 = 1.36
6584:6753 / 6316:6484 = 1.28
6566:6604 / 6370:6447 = 1.32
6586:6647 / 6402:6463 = 1.34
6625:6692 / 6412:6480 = 1.32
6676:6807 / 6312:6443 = 1.31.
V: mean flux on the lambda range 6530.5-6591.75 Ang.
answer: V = 9.98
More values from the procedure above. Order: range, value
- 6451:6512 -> 9.6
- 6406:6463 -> 8.31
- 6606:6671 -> 10.6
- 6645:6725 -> 10.3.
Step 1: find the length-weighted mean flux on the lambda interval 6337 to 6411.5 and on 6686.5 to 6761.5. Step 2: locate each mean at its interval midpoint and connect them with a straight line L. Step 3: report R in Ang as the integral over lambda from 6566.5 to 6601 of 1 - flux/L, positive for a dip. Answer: -2.7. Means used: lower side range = 9.21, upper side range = 10.3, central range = 10.7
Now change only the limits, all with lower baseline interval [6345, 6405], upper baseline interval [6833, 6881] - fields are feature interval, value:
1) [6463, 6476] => 1.0 Ang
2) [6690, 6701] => 0.3 Ang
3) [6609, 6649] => -2.7 Ang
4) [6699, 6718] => 0.8 Ang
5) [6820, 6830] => 0.2 Ang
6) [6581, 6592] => -1.1 Ang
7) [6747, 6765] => -0.3 Ang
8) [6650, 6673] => -1.0 Ang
